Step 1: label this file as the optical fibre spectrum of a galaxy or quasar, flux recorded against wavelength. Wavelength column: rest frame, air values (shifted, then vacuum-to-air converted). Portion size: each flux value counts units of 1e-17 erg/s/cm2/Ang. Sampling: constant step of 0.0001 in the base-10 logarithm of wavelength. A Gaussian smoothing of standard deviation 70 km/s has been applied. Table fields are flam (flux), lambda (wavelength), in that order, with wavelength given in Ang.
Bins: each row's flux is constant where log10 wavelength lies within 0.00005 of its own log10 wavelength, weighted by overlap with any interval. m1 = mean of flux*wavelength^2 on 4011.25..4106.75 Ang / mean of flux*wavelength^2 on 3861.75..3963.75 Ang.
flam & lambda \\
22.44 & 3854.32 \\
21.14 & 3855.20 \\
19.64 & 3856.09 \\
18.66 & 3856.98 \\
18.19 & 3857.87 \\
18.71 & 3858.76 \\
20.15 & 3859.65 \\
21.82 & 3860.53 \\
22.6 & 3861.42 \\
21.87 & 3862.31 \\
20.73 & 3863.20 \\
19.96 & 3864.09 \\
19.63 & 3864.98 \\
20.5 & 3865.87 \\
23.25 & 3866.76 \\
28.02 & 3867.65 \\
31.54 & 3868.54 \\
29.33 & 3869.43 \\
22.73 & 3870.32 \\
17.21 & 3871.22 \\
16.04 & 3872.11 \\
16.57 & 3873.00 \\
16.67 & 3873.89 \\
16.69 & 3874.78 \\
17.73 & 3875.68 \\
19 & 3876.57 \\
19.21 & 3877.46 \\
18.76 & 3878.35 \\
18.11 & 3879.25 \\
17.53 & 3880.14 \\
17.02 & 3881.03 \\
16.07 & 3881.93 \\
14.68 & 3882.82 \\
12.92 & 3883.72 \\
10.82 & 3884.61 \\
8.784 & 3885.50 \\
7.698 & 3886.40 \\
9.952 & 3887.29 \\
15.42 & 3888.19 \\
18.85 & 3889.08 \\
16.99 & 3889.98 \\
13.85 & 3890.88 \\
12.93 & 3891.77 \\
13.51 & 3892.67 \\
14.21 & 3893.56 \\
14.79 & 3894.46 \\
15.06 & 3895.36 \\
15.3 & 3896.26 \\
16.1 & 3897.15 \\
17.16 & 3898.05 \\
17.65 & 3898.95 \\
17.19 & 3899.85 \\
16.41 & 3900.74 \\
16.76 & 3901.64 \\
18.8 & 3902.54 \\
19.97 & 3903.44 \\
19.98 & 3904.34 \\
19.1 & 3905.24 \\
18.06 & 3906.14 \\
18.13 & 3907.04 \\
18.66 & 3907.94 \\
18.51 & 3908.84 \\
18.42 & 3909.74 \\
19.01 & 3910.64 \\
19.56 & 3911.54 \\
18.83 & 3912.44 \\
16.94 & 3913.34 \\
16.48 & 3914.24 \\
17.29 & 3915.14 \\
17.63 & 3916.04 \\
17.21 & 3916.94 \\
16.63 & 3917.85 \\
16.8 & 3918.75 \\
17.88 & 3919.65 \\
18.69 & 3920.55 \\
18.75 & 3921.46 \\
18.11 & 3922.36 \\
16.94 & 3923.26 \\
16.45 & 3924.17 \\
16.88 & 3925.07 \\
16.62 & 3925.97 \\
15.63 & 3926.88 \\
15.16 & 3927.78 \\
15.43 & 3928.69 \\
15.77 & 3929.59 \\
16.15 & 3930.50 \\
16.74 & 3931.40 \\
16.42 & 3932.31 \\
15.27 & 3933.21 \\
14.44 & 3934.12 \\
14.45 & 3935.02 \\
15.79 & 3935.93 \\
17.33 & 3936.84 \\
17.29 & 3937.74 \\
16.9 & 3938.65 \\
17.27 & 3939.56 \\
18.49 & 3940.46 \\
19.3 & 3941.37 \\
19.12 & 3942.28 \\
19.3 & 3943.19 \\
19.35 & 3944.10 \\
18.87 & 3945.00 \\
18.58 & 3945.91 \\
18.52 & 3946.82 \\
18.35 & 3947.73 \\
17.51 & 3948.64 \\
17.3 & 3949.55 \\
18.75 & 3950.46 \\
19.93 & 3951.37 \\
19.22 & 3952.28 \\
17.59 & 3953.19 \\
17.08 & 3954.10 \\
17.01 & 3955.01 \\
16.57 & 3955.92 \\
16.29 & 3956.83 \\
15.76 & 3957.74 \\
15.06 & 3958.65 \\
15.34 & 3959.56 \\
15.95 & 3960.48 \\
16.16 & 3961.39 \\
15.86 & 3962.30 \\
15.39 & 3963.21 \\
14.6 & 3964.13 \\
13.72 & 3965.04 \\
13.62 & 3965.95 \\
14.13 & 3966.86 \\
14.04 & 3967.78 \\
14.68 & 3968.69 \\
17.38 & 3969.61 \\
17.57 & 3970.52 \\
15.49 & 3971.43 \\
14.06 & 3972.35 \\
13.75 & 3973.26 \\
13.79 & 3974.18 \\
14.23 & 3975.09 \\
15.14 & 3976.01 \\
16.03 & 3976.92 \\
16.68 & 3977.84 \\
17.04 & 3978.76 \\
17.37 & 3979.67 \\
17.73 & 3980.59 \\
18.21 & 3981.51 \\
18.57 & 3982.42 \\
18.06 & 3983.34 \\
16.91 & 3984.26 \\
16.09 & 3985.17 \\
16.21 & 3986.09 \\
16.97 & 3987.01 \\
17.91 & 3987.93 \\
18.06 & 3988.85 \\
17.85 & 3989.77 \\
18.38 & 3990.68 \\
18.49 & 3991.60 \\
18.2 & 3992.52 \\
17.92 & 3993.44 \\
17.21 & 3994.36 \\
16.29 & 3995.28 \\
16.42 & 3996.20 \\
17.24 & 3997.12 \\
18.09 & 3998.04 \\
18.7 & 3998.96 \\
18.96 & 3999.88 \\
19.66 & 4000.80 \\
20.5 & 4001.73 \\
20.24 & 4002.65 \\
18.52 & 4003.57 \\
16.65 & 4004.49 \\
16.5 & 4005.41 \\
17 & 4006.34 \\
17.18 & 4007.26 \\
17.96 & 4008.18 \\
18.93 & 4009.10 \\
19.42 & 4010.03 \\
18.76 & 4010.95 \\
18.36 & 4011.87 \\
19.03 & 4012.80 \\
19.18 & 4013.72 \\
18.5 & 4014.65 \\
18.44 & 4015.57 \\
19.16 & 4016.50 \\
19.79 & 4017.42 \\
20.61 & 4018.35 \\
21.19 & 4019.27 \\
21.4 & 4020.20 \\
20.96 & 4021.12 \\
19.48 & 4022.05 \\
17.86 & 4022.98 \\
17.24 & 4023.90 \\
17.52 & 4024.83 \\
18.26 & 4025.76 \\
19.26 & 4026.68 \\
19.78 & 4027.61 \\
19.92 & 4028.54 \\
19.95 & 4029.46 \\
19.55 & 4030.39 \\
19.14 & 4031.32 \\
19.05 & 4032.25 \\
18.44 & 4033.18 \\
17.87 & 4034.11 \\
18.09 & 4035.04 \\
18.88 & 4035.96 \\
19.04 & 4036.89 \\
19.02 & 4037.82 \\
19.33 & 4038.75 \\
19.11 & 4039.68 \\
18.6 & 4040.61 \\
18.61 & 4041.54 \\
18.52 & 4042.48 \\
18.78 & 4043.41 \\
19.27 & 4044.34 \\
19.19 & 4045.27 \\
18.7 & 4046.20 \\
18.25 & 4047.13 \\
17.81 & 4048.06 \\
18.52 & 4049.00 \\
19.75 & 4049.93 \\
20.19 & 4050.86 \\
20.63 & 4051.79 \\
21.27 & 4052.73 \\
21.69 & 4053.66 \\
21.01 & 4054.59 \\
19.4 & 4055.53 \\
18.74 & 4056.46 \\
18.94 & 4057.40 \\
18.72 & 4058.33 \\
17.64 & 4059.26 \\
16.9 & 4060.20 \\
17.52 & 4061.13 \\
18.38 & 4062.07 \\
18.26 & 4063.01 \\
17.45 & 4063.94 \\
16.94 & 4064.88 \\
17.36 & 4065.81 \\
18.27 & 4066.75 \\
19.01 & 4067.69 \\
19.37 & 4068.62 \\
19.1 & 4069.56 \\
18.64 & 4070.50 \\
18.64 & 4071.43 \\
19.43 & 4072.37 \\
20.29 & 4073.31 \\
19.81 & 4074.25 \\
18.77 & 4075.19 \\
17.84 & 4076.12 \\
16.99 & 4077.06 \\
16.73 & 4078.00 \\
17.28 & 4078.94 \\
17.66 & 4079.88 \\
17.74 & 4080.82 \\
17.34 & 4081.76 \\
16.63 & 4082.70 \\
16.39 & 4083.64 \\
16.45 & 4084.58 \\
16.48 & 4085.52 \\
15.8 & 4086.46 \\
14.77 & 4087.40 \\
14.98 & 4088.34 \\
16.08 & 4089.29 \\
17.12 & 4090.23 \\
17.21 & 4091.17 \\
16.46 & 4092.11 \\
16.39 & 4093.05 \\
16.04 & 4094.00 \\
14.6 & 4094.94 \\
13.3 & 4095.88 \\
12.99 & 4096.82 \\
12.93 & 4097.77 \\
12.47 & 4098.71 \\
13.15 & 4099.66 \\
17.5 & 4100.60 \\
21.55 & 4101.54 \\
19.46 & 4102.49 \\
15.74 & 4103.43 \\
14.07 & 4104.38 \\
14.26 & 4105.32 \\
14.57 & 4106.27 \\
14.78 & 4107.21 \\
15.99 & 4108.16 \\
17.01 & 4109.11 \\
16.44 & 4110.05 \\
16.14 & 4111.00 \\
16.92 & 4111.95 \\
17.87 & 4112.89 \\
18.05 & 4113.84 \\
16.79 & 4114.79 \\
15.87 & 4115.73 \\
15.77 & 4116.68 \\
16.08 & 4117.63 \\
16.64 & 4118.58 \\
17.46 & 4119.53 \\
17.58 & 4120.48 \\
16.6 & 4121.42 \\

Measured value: 1.12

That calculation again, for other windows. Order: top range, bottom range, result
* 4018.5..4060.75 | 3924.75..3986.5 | 1.21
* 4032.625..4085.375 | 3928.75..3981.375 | 1.18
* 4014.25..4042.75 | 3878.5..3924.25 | 1.24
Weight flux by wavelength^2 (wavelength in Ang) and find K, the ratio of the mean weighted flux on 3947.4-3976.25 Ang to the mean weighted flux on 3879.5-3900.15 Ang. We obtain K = 1.1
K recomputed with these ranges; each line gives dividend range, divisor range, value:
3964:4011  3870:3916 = 1.08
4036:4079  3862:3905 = 1.17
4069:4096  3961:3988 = 1.14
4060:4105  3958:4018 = 1.04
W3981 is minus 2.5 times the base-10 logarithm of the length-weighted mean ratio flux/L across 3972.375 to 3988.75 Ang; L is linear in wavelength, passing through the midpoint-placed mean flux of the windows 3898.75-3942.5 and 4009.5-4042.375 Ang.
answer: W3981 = 0.12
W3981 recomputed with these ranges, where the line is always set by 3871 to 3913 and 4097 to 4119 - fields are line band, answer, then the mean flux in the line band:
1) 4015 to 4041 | -0.19 mag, 19.2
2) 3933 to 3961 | -0.07 mag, 17.4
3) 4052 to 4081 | -0.16 mag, 18.6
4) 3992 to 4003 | -0.13 mag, 18.3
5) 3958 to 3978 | 0.08 mag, 15.1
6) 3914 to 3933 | -0.03 mag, 16.8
